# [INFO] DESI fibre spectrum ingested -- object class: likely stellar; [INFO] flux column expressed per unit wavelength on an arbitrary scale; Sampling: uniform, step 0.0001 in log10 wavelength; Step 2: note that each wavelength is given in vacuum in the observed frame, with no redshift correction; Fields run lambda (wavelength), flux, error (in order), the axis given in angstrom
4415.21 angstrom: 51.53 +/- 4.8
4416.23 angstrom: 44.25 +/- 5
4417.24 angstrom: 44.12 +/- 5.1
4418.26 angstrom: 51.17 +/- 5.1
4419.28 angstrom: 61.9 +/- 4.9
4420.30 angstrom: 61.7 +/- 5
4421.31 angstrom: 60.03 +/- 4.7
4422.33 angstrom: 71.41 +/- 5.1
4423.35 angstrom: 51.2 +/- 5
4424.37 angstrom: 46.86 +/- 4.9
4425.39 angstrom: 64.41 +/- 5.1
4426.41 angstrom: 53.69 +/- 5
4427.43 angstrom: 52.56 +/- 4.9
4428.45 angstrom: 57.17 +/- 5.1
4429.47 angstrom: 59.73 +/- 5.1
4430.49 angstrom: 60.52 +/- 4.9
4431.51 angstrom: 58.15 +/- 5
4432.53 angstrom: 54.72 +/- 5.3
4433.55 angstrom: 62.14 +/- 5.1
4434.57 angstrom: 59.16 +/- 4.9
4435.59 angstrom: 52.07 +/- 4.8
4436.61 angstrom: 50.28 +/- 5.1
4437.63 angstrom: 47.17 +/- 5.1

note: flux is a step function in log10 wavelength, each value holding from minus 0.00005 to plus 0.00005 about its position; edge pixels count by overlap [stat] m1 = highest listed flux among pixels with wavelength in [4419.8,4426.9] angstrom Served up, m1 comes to 71.41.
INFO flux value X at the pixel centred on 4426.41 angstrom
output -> 53.69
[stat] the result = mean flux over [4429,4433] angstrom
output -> 58.3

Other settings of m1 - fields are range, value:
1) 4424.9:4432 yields 64.41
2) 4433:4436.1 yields 62.14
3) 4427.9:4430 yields 59.73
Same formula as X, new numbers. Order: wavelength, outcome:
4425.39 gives 64.41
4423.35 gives 51.2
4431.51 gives 58.15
